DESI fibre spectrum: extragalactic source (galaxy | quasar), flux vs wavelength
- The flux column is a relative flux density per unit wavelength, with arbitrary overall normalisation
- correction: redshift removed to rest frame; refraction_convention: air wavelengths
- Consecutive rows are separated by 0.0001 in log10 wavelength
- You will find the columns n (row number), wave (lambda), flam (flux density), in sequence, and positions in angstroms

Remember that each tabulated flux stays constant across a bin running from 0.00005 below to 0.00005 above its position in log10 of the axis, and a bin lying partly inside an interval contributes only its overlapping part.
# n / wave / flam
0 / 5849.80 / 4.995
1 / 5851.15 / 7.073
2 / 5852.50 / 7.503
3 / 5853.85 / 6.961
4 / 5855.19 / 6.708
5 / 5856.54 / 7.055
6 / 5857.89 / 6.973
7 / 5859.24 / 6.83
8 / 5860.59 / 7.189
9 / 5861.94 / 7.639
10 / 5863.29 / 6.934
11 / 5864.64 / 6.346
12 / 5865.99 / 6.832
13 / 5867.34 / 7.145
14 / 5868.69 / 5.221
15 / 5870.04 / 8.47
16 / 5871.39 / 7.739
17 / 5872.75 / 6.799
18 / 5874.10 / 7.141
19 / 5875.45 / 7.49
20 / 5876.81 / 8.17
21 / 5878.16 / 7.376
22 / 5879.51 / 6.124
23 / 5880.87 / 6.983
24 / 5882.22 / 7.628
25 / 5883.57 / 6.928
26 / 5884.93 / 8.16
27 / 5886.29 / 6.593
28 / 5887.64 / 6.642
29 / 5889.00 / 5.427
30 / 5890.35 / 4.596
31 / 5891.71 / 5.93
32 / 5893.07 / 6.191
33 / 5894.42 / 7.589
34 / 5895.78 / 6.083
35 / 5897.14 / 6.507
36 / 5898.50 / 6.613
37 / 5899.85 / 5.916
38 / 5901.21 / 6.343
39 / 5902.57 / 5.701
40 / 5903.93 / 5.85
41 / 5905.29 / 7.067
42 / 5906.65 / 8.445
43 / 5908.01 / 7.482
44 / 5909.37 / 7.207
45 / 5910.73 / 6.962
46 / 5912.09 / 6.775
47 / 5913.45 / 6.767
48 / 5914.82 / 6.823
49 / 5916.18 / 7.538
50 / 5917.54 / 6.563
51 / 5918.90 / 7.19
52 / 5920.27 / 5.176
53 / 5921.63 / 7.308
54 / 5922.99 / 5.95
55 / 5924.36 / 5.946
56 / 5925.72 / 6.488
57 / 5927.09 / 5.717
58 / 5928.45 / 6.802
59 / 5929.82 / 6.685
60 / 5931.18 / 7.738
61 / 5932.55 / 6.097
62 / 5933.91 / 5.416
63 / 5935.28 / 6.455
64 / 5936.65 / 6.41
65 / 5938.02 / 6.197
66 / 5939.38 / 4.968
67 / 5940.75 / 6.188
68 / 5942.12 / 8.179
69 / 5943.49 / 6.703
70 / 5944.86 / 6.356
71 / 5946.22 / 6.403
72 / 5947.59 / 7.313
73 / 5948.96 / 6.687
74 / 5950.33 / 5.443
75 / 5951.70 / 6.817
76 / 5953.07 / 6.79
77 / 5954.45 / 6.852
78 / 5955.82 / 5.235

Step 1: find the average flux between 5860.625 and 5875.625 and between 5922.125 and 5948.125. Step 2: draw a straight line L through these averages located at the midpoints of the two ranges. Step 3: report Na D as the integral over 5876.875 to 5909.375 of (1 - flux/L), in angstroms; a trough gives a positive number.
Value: 0.79 angstroms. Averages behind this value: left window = 7.06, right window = 6.42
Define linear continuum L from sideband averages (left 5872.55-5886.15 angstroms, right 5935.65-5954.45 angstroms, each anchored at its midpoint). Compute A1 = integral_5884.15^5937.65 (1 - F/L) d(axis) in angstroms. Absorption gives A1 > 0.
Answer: 2.8 angstroms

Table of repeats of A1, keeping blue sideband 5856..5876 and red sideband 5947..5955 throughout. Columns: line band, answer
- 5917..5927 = 0.7 angstroms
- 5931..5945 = 0.7 angstroms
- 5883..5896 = 1.0 angstroms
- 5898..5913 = 0.2 angstroms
